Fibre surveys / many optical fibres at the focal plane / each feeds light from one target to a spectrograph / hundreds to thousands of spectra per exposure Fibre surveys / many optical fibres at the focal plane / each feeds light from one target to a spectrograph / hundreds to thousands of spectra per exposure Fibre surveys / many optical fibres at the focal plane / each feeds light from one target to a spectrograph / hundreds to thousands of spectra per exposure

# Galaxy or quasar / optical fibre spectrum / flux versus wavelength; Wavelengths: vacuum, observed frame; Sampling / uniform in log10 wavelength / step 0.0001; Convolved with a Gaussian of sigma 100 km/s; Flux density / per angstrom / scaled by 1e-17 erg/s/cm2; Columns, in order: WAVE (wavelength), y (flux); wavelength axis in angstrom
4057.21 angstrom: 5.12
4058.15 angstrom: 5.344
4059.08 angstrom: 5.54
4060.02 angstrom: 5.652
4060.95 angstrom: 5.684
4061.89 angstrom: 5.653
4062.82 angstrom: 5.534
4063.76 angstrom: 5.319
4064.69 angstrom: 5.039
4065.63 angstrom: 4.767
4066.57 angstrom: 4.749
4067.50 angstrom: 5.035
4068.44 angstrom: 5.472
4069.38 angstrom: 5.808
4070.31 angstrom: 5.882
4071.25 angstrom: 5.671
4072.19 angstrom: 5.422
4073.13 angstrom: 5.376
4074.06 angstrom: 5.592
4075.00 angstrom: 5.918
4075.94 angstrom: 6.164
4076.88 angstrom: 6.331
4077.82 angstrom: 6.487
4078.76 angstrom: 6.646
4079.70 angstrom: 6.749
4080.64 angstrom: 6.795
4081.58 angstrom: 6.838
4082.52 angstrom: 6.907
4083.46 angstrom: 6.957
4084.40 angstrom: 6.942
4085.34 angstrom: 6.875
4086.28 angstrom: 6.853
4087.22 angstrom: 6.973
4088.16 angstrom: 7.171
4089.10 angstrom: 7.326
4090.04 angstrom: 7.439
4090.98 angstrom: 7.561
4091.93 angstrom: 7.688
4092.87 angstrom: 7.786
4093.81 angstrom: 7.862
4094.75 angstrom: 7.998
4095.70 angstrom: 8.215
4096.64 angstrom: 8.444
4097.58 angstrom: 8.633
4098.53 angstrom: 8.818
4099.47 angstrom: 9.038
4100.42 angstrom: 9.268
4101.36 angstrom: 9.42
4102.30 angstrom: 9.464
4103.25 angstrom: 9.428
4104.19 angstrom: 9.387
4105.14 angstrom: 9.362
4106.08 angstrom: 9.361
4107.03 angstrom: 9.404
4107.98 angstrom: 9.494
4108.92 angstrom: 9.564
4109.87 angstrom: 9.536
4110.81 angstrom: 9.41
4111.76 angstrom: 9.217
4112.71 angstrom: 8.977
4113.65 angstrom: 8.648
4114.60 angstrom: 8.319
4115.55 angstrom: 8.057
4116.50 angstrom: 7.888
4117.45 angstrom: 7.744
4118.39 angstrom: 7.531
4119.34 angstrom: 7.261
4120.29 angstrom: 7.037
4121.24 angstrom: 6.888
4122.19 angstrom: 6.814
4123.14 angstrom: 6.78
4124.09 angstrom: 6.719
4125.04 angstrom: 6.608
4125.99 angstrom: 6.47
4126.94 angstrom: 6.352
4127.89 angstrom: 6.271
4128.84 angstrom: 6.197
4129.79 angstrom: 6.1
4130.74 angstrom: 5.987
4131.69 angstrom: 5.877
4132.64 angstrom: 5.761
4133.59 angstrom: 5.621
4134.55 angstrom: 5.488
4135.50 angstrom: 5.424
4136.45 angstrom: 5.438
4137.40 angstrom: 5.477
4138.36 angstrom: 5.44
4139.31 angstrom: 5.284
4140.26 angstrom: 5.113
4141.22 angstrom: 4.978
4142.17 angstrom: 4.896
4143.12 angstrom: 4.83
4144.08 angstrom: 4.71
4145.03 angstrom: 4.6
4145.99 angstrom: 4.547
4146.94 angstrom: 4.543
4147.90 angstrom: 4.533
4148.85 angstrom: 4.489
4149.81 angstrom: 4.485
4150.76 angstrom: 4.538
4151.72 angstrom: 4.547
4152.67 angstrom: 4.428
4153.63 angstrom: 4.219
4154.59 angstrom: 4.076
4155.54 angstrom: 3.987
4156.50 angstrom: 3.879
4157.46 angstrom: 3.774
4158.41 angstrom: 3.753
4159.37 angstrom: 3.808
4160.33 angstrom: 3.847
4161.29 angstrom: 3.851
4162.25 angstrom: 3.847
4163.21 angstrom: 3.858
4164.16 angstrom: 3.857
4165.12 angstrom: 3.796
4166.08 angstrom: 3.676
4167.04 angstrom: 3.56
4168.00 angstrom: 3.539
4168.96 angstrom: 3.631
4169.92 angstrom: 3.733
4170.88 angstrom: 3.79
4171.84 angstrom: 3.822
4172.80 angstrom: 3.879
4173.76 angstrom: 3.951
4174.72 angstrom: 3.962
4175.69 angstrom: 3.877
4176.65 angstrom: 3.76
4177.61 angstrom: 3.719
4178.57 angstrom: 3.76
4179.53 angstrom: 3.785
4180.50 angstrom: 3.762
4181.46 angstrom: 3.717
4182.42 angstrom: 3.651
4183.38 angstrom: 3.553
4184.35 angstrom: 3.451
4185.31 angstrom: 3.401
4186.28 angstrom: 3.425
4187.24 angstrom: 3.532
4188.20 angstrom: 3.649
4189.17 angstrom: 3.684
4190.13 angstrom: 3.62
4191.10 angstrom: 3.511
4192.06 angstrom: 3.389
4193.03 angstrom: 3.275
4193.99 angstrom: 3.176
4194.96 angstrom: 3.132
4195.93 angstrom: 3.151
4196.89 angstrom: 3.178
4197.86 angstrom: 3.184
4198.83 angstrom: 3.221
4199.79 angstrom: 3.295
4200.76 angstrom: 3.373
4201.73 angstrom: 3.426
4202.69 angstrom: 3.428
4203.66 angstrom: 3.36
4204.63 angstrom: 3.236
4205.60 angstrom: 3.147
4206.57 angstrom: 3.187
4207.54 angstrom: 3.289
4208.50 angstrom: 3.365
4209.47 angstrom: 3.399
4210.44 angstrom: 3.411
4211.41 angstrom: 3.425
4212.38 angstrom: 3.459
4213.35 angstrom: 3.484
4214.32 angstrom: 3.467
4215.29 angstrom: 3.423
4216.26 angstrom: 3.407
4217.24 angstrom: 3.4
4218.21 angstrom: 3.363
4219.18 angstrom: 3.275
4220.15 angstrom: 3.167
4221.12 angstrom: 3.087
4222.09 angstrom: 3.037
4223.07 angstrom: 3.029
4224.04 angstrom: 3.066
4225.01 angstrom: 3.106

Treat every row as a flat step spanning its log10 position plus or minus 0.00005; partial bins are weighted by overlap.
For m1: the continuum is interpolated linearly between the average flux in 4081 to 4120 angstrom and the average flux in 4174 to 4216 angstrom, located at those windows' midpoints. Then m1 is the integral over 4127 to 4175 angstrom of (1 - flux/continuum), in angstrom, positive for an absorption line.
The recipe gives 9.7 angstrom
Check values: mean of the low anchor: 8.26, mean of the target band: 4.57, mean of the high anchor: 3.46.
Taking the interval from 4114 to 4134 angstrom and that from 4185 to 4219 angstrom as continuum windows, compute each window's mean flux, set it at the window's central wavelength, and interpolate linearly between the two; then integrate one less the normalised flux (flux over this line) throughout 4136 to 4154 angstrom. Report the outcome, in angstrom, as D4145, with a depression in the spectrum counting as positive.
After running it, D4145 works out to 3.3 angstrom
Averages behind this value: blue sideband 6.79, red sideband 3.37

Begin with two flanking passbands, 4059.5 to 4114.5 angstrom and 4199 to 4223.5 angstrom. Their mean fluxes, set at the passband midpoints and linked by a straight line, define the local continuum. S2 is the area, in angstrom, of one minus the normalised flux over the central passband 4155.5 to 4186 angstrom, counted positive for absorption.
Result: 5.7 angstrom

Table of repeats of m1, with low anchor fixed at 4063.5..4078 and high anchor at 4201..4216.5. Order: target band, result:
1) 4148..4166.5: 0.61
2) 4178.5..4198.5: 1.22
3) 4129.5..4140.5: -2.54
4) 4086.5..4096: -4.27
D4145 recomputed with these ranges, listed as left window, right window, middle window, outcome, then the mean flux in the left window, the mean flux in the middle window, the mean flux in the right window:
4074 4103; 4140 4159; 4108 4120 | -4.4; 7.5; 8.53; 4.43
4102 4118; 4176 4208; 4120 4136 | 3.2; 9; 6.25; 3.44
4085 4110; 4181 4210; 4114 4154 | 4.8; 8.45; 5.83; 3.38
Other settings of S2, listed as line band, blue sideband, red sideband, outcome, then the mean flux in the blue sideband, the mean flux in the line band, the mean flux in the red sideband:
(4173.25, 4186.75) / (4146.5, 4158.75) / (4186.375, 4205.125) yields 0.0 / 4.26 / 3.7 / 3.36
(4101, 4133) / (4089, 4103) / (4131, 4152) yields -4.5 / 8.37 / 7.86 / 5.04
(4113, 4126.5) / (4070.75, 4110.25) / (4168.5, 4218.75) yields -1.8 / 7.69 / 7.36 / 3.49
